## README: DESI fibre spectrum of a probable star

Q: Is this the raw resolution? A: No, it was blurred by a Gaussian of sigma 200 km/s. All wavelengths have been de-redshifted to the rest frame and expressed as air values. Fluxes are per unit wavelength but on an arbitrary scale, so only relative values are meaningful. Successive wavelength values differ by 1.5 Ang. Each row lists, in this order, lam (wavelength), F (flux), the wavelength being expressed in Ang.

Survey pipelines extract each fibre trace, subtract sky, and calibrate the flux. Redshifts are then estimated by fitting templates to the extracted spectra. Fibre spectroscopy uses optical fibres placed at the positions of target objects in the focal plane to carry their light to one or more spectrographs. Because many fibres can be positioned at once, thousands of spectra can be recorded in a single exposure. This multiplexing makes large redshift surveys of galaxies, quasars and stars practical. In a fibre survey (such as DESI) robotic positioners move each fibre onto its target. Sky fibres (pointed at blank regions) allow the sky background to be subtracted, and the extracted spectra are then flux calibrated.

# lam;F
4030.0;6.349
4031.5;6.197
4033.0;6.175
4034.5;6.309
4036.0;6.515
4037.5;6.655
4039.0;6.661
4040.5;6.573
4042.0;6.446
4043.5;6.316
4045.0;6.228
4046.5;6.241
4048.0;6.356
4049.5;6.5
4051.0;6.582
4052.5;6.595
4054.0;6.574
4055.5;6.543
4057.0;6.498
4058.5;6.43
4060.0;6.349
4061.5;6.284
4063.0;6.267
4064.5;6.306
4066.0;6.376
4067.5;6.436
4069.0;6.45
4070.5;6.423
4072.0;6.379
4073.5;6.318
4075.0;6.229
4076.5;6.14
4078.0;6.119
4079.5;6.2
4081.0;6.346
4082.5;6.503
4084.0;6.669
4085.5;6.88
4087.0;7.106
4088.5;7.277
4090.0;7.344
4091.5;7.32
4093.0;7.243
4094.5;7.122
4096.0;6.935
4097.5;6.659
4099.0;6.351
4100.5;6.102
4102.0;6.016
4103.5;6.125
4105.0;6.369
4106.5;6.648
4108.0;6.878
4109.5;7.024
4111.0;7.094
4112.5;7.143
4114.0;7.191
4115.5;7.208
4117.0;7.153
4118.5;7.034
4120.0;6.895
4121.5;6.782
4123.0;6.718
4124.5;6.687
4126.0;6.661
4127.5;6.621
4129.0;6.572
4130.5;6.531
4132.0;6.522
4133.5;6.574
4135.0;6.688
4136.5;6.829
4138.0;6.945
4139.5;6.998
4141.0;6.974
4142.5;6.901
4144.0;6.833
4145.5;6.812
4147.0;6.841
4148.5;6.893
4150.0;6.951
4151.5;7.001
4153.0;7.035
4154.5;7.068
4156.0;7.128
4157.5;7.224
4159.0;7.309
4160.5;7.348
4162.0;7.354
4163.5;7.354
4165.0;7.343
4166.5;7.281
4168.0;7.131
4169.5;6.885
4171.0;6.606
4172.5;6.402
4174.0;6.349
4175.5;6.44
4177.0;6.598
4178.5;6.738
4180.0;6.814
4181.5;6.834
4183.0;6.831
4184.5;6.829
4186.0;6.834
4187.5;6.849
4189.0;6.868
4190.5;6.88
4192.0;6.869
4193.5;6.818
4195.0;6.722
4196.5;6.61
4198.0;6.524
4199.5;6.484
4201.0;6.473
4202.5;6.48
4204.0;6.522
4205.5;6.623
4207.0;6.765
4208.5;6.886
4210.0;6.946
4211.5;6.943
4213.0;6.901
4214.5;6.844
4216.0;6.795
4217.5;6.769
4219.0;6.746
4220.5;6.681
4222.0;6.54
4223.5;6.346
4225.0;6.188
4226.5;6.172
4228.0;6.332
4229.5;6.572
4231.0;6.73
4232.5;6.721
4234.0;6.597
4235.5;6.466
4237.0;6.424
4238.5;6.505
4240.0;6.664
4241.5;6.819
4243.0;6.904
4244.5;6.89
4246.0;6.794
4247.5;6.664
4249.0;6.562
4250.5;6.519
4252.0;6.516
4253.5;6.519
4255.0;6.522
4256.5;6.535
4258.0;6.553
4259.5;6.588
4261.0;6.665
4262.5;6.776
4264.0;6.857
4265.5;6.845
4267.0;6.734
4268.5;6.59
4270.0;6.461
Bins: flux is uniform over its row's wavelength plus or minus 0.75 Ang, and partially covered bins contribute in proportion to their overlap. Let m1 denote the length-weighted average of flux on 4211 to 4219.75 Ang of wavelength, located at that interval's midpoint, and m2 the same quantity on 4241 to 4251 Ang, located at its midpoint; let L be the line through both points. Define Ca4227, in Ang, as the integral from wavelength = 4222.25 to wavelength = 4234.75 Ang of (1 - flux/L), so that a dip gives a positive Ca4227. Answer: 0.61 Ang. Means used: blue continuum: 6.83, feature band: 6.46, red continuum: 6.74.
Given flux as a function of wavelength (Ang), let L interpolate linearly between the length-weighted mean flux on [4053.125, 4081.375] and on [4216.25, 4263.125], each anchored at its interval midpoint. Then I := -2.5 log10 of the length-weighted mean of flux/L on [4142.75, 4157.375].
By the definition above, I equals -0.08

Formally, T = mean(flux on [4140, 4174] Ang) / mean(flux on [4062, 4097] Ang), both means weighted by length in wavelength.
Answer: 1.06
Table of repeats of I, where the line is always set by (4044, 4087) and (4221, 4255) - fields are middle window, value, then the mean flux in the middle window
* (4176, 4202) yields -0.03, 6.73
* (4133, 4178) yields -0.07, 6.94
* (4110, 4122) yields -0.10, 7.07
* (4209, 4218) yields -0.05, 6.87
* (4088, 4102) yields -0.07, 6.87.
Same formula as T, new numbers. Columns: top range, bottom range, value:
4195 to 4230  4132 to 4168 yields 0.94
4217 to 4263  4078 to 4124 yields 0.97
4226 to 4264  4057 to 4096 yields 1.00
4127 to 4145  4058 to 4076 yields 1.06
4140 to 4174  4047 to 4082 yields 1.10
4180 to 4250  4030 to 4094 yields 1.03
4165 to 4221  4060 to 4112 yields 1.03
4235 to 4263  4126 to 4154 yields 0.97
